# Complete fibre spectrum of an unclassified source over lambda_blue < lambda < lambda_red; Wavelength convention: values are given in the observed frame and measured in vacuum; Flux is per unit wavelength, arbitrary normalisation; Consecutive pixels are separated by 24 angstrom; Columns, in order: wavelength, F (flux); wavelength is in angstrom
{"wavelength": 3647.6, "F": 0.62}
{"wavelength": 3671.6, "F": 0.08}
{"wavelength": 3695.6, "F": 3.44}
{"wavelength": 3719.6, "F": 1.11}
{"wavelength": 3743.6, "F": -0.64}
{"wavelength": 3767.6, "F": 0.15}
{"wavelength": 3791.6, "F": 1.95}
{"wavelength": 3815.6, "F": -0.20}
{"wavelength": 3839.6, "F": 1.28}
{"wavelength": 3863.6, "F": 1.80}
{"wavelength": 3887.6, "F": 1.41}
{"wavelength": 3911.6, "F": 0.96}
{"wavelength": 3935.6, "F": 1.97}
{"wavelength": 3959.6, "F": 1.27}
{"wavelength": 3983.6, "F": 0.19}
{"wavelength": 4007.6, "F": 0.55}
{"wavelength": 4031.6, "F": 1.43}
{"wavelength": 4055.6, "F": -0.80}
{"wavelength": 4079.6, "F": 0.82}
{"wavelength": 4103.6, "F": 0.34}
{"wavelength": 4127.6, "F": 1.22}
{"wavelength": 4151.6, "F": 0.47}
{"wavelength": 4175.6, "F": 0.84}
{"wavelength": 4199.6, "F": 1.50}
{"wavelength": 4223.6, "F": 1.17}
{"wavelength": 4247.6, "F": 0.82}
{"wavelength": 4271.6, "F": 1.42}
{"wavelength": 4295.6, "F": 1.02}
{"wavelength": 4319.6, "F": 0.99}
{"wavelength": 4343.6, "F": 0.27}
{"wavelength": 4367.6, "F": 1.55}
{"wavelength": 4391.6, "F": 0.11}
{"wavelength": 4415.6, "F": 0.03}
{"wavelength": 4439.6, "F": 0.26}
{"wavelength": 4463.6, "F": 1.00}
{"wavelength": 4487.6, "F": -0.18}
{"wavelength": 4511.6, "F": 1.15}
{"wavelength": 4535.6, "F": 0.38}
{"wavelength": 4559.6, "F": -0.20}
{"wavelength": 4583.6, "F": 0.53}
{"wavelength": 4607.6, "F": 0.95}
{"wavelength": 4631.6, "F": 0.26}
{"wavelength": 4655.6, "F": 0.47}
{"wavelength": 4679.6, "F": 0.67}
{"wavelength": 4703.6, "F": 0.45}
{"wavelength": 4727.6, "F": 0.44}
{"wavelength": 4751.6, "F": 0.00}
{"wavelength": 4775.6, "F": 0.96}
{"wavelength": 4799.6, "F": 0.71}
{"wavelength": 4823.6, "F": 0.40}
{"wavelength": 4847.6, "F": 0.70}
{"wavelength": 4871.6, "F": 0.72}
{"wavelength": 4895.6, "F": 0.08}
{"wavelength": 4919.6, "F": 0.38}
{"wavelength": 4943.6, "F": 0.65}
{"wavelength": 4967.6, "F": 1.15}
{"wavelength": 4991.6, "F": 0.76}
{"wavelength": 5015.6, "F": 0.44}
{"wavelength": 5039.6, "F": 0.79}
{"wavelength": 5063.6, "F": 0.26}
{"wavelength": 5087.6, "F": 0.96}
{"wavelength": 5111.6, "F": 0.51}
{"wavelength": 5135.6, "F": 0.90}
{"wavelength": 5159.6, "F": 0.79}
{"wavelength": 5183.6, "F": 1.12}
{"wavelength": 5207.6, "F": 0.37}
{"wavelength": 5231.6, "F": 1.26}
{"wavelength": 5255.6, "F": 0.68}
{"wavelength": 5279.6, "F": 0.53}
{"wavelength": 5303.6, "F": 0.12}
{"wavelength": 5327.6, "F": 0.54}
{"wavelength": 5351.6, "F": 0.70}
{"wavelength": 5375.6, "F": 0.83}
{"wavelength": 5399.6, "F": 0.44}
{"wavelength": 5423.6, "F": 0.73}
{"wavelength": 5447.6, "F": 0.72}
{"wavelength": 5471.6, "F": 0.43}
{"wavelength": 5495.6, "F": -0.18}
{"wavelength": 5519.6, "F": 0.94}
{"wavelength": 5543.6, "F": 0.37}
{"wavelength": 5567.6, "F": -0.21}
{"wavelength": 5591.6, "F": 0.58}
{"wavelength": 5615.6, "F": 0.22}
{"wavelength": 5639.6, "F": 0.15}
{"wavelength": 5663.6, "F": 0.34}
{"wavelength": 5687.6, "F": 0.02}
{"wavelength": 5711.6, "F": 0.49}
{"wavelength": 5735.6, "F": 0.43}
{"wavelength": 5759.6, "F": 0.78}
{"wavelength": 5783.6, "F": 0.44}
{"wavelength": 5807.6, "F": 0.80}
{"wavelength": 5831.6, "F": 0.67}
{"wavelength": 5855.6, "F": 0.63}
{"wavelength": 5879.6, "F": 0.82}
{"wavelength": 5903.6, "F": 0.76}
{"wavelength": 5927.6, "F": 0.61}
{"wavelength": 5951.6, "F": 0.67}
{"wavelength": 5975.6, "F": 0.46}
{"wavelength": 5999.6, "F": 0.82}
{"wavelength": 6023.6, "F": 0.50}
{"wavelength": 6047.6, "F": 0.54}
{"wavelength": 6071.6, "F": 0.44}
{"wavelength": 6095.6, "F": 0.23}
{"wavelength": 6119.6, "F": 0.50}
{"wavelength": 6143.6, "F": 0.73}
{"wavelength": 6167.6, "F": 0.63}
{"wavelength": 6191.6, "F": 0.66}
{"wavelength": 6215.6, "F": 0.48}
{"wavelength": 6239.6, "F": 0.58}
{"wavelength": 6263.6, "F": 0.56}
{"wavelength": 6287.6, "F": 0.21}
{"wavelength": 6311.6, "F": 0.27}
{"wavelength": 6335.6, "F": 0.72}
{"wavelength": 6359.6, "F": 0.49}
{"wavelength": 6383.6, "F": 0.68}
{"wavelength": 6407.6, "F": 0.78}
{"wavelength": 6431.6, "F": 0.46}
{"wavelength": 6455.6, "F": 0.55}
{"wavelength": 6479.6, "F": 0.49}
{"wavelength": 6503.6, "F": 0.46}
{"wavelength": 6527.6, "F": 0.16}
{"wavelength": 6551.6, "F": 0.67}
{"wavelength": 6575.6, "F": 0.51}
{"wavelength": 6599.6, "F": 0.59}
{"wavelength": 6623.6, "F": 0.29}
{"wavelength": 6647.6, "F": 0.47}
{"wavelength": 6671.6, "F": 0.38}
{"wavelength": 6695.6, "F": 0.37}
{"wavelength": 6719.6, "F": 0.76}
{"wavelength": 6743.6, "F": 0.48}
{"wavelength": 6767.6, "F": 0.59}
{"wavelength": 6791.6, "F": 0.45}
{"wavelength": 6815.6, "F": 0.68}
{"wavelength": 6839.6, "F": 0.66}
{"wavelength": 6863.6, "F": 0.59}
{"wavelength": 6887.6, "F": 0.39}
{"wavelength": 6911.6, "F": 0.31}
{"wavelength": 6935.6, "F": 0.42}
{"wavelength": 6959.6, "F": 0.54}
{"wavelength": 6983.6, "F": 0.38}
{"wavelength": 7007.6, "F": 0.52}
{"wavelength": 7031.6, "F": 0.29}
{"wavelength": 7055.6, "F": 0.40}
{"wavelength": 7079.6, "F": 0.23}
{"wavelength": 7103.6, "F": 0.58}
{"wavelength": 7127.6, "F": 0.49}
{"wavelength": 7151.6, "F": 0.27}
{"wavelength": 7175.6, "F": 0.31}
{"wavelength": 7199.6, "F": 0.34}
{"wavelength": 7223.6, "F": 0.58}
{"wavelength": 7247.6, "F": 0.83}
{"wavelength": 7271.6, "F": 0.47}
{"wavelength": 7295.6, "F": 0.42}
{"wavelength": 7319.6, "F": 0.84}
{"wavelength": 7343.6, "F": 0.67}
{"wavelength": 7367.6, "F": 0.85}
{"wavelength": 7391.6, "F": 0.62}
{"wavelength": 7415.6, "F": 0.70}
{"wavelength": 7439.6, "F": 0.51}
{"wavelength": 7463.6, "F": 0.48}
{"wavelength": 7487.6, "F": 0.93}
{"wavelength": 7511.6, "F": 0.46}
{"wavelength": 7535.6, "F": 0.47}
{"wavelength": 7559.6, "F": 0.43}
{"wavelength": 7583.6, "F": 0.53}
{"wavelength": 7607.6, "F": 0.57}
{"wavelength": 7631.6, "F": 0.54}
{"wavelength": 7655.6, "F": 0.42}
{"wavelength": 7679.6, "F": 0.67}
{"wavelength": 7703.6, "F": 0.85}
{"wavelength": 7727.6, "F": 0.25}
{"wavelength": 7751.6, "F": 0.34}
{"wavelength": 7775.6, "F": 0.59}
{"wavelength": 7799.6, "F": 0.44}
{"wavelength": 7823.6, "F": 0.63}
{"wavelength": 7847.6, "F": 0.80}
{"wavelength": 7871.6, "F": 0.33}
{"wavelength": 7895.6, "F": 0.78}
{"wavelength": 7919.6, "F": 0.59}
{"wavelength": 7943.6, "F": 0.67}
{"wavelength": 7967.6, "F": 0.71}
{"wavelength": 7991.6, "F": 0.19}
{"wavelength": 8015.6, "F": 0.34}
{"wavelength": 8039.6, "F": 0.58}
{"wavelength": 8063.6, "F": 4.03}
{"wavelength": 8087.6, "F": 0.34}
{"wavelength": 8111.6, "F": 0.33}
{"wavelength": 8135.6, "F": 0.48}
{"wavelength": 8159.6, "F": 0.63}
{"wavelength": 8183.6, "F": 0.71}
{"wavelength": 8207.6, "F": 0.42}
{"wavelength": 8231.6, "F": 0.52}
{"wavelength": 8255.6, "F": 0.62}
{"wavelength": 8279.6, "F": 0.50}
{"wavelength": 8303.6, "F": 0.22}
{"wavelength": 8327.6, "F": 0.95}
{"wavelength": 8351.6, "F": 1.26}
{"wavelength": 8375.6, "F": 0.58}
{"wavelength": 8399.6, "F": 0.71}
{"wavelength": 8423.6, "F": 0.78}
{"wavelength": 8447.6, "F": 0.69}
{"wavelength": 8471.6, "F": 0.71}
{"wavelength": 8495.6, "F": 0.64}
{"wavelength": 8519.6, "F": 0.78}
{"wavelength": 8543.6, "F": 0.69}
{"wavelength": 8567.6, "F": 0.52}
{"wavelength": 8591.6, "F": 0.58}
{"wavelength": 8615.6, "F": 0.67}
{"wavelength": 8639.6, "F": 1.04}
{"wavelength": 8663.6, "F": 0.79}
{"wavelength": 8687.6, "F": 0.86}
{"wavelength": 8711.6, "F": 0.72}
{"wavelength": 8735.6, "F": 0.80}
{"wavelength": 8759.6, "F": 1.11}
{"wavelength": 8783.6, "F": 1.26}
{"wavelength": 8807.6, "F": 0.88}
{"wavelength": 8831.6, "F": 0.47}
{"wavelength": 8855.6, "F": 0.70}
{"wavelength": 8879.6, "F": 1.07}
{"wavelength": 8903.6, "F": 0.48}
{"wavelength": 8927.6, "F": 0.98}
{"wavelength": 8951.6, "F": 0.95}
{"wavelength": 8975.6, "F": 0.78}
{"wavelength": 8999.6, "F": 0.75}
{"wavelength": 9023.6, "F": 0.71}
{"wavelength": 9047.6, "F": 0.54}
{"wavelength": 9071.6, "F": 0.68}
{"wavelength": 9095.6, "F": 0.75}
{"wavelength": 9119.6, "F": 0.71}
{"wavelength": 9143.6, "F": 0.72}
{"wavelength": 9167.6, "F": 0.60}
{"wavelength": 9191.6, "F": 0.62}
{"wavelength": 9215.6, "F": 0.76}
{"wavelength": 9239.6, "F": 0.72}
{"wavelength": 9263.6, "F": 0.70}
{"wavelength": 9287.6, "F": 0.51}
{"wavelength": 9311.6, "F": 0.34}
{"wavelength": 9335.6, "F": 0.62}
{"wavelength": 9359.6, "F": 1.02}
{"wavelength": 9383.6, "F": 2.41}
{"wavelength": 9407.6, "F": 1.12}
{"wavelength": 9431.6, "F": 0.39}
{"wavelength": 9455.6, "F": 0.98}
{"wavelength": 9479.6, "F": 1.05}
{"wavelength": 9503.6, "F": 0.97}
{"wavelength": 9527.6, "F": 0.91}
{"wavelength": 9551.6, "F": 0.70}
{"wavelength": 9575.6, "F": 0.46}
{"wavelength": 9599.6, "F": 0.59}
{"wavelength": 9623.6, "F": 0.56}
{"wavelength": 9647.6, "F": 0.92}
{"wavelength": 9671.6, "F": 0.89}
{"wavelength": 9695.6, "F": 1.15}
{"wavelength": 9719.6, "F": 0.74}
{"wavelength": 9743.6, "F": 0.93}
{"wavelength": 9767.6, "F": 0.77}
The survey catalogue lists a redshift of 1.161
